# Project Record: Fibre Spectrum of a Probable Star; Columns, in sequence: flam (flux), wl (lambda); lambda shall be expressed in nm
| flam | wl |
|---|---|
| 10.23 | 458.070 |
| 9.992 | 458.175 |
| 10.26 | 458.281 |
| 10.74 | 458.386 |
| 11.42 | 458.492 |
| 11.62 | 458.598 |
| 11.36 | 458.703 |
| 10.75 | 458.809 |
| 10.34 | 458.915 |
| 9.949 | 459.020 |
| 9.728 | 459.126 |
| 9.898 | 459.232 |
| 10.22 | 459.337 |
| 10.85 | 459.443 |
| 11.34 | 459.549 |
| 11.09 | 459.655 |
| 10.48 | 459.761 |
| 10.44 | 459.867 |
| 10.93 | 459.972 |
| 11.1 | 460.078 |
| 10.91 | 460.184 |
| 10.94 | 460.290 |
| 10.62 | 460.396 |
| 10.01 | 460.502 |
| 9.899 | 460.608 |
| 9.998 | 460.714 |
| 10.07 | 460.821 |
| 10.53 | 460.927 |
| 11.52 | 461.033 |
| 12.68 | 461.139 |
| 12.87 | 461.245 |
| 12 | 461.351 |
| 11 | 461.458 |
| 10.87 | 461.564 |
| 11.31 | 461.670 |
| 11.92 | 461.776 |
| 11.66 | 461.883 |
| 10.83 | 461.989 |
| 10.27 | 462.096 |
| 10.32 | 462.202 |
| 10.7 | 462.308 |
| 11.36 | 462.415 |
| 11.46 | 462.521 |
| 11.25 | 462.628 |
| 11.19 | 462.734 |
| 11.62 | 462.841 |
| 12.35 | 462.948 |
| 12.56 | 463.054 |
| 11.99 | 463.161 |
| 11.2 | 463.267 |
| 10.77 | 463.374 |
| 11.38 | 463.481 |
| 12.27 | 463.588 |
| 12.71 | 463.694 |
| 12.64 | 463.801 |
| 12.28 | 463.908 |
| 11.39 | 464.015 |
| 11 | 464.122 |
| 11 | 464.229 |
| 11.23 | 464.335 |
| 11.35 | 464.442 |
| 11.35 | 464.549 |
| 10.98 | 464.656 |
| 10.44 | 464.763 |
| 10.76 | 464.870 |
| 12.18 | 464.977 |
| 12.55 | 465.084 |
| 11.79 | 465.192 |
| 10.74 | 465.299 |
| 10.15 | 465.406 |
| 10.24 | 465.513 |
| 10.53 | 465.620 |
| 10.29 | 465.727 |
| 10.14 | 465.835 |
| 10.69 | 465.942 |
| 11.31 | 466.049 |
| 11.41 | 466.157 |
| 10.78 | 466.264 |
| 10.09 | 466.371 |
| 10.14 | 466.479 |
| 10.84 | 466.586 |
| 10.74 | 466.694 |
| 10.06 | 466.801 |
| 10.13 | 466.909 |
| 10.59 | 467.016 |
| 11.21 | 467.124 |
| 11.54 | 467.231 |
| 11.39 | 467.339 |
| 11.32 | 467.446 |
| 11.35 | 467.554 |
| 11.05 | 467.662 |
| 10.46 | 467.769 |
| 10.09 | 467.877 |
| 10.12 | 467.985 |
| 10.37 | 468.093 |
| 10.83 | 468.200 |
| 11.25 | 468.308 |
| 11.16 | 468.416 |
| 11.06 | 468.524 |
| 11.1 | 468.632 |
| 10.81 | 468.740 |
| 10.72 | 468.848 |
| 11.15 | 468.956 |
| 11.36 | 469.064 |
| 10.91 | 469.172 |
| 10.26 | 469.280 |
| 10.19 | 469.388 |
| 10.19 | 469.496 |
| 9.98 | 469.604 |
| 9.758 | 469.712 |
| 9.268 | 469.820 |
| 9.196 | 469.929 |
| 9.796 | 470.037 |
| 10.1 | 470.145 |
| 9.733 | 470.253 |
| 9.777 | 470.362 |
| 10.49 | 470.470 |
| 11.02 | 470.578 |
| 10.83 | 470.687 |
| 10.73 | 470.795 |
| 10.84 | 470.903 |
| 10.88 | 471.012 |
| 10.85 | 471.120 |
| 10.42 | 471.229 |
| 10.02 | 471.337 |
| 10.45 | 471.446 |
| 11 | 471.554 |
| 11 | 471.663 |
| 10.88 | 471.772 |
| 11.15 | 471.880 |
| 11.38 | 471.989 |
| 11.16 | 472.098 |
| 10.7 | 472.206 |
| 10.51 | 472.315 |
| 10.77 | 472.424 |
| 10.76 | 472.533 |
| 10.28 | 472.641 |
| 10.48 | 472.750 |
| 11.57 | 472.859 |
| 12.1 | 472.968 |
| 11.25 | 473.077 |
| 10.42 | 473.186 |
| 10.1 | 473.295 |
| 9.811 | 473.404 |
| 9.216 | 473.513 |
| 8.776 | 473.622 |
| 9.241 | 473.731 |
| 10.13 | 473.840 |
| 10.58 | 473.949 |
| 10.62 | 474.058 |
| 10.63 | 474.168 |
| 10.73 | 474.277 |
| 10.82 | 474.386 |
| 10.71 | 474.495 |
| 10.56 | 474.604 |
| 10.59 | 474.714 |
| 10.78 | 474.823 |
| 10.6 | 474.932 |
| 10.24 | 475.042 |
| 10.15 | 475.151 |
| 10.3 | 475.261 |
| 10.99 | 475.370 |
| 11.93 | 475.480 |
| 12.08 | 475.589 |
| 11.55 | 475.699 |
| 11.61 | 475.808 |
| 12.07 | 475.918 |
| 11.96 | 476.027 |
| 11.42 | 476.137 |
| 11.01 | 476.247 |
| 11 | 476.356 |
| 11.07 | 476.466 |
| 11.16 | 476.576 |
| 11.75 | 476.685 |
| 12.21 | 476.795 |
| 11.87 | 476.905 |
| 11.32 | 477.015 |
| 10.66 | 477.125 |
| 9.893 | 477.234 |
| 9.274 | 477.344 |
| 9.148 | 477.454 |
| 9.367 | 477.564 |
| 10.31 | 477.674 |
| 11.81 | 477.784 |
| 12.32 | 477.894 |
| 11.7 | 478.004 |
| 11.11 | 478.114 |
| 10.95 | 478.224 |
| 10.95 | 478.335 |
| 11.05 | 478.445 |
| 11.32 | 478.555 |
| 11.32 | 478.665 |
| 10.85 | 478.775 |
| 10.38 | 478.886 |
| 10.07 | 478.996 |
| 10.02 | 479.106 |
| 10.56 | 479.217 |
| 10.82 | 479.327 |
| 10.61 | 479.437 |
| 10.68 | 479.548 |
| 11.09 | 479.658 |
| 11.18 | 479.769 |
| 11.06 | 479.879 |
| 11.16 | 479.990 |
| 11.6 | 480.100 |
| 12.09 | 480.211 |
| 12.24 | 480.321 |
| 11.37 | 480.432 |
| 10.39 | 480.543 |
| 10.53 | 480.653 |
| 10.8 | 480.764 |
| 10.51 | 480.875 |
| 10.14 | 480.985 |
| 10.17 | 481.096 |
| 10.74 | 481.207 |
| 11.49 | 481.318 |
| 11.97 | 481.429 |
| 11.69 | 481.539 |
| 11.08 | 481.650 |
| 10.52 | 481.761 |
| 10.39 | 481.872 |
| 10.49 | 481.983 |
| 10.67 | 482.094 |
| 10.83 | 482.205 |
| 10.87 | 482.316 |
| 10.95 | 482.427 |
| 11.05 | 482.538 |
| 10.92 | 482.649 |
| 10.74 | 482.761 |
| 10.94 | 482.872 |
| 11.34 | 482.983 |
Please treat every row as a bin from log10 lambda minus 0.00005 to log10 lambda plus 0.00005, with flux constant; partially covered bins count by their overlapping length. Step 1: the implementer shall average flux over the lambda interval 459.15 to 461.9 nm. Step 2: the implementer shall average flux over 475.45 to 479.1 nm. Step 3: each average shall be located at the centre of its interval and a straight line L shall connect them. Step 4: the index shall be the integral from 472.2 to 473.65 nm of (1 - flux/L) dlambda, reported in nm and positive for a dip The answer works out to 0.07 nm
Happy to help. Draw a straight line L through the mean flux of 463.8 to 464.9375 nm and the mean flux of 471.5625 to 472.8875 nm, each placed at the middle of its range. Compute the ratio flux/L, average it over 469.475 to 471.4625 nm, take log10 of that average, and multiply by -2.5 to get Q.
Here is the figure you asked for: 0.08 mag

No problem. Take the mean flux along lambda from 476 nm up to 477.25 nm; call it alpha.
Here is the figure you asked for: 11.3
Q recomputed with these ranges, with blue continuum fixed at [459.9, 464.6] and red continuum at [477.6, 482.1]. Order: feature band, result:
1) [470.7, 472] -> 0.035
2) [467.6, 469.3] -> 0.038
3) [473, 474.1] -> 0.107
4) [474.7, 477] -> -0.021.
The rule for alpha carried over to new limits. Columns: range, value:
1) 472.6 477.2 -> 10.9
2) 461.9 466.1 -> 11.3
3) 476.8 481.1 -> 10.9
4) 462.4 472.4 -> 10.9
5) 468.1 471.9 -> 10.5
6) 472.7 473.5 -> 10.7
